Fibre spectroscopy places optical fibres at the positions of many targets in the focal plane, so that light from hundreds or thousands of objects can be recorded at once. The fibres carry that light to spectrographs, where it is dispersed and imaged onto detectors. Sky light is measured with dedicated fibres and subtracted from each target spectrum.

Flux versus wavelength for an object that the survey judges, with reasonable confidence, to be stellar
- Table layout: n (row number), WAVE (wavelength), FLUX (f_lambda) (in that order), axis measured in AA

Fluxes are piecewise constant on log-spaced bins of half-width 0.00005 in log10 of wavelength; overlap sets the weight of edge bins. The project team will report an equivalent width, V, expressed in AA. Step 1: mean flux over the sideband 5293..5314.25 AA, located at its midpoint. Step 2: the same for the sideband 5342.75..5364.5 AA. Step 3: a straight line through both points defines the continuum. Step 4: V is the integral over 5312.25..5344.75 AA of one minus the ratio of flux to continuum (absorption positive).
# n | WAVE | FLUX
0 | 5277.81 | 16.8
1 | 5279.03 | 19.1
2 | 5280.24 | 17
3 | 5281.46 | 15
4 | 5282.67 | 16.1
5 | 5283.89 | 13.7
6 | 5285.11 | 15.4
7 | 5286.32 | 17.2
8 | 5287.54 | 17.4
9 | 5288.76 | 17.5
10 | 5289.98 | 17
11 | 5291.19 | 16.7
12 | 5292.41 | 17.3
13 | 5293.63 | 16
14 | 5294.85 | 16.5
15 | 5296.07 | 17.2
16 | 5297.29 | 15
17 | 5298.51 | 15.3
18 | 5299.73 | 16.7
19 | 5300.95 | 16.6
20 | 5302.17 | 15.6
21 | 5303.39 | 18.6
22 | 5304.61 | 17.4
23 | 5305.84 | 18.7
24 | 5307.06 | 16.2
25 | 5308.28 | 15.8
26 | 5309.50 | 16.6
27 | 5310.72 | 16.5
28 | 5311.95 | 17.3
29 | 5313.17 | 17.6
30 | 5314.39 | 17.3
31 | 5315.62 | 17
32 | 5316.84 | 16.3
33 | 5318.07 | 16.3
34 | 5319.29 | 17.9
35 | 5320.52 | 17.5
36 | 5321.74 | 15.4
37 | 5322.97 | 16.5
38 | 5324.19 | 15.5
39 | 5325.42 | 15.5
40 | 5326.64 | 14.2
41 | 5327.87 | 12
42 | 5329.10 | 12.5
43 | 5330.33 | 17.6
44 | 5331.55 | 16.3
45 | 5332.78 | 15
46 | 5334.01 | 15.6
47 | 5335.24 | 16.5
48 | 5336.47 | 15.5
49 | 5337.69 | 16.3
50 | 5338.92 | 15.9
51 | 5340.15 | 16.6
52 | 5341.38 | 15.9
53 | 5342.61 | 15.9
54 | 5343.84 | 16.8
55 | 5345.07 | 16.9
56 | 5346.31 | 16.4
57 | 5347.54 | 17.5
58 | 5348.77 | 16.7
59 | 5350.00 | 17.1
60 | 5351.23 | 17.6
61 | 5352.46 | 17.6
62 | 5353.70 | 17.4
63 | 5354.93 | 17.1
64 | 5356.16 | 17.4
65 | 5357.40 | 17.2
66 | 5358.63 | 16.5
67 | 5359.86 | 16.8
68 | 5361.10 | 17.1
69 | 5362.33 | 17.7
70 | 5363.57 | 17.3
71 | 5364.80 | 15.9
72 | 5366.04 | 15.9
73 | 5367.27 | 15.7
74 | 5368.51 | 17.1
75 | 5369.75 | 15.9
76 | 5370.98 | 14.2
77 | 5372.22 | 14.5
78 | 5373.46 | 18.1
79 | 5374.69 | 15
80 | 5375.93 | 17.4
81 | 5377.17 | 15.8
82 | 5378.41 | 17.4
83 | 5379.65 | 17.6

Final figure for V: 1.7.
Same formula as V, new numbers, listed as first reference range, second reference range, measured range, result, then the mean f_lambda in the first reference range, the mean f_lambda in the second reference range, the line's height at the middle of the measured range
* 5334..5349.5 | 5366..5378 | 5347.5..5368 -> -1.0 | 16.4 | 16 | 16.2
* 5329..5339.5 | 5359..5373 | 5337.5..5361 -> -1.2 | 15.9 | 16.2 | 16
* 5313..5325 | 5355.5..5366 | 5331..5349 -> 0.6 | 16.7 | 16.9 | 16.8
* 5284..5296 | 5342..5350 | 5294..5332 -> 0.9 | 16.7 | 16.7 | 16.7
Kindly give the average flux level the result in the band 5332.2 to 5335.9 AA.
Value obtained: 15.7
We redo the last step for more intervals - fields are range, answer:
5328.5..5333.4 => 15.4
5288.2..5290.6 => 17.3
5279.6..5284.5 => 15.5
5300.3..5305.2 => 17.1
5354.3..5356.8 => 17.2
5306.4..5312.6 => 16.5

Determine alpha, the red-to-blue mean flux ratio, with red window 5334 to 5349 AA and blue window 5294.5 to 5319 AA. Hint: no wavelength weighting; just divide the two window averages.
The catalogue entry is 1.0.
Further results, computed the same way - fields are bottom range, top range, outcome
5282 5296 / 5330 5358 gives 1.01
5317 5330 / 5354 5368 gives 1.09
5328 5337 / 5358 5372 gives 1.06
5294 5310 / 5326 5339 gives 0.91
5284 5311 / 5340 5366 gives 1.02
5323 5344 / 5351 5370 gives 1.09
